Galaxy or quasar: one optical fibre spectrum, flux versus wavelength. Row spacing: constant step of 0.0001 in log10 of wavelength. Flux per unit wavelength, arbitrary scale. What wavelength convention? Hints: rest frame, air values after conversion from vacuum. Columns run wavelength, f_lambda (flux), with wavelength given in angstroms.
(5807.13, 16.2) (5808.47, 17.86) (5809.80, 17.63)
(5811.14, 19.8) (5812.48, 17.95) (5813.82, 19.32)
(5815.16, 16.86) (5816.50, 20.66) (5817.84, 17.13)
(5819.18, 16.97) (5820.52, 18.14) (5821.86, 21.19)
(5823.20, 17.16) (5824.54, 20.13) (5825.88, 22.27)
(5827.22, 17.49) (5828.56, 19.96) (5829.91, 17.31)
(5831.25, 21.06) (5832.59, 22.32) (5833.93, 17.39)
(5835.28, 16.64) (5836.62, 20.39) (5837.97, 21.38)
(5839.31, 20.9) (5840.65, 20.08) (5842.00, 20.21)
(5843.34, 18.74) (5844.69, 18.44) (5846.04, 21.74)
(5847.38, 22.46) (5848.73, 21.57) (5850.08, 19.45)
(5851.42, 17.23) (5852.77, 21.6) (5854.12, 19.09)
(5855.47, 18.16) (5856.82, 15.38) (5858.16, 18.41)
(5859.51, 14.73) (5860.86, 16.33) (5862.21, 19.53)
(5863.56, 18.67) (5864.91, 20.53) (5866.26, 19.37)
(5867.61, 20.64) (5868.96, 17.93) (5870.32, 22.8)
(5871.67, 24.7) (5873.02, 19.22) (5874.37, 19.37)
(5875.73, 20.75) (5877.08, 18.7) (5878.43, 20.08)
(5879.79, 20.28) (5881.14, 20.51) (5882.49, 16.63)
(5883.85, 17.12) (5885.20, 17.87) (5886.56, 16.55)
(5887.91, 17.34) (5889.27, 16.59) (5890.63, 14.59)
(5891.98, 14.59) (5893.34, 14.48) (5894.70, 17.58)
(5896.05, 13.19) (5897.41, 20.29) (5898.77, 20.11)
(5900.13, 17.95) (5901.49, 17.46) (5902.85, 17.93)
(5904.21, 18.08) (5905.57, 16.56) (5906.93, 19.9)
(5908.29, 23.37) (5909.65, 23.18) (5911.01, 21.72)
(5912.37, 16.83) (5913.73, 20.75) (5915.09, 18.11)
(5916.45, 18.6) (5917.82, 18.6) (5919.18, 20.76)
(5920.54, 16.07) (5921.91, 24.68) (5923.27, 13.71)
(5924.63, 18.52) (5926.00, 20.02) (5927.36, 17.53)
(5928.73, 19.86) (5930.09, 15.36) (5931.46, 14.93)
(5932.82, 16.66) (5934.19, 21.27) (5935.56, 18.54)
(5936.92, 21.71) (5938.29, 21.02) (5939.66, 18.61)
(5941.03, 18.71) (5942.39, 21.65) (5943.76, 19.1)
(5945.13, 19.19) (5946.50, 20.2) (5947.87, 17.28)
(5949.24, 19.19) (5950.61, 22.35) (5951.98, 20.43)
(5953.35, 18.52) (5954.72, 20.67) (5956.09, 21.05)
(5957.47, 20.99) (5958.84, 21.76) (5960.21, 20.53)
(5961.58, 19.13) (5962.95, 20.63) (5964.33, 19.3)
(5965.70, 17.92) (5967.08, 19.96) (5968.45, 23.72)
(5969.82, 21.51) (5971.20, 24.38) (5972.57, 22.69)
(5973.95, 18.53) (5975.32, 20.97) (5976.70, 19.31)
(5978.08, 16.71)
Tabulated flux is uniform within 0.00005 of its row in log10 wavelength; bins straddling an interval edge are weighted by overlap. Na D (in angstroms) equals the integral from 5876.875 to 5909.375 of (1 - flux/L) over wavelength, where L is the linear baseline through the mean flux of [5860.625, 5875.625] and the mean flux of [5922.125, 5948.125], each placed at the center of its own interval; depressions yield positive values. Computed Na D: 2.8 angstroms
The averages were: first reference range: 20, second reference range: 18.8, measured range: 17.9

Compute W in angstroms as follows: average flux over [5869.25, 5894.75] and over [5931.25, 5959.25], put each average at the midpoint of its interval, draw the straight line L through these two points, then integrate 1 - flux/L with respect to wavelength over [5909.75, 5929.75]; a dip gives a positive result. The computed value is 0.2 angstroms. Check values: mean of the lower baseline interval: 18.4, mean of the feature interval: 19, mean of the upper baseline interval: 19.8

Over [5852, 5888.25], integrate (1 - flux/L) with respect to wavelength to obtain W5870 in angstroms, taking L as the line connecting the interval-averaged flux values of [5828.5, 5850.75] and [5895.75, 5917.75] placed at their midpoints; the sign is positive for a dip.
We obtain 1.1 angstroms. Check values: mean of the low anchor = 20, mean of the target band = 19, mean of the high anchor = 19.1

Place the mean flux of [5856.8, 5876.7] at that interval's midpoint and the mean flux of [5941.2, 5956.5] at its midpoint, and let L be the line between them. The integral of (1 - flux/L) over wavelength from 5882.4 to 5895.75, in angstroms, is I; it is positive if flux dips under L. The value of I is 2.2 angstroms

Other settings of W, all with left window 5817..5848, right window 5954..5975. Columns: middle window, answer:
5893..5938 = 3.76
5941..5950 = 0.55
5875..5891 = 1.51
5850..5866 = 1.26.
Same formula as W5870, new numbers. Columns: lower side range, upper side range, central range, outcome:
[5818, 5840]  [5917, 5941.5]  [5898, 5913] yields -0.4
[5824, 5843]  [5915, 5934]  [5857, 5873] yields 0.0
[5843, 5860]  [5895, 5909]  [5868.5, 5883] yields -1.1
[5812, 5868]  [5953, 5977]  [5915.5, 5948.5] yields 2.3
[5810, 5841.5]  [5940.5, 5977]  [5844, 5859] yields 0.1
